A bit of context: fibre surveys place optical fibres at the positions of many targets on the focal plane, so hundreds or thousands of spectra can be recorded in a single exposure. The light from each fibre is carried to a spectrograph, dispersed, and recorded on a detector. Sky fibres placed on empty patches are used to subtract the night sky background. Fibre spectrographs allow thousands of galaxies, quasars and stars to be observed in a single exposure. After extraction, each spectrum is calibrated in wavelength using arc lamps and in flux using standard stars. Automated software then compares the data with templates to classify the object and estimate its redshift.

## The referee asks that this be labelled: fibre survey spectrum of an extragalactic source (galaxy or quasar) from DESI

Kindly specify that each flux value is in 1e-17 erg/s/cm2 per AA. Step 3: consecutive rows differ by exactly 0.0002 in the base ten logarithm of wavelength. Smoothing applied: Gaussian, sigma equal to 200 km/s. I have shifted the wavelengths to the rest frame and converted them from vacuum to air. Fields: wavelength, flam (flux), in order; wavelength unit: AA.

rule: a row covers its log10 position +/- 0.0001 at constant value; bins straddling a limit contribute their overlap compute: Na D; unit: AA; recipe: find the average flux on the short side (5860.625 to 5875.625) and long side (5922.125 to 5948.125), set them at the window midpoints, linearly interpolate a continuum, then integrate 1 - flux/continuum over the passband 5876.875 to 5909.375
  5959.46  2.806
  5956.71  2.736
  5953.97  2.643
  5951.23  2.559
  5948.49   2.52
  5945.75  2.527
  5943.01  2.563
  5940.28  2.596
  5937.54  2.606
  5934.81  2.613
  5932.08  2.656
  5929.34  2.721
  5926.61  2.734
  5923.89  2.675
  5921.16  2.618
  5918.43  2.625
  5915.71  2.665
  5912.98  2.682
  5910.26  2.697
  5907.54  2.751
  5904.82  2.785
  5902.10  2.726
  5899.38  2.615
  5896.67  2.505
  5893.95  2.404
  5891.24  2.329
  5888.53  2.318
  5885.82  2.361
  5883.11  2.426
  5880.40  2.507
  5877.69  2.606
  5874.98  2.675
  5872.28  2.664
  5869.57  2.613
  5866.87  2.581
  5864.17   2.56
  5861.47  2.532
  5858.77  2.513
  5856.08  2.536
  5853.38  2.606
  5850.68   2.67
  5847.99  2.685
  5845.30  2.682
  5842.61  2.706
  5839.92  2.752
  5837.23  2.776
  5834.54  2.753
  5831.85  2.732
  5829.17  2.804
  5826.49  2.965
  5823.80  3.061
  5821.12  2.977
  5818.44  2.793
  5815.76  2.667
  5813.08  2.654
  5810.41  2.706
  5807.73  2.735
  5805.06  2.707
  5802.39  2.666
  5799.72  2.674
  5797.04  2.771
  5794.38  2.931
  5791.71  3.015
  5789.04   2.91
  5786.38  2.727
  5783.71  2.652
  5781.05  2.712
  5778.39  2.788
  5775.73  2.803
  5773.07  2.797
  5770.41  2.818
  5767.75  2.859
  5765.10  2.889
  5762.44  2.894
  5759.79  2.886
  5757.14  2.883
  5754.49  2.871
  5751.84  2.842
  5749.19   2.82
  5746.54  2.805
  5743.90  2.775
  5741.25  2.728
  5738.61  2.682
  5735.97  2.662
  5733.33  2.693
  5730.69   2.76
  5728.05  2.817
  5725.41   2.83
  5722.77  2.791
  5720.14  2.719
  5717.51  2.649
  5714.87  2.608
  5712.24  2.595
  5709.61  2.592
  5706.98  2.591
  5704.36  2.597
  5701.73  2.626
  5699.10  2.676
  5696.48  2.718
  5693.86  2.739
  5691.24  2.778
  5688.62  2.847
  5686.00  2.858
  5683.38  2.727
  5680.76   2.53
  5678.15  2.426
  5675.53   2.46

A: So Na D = 1.04 AA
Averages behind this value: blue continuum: 2.6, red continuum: 2.63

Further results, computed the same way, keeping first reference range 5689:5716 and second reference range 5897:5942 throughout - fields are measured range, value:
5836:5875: 0.5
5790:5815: -0.9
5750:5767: -1.4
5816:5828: -1.2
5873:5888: 0.9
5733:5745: -0.2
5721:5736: -0.6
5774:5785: -0.3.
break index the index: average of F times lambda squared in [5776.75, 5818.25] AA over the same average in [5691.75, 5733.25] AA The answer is 1.1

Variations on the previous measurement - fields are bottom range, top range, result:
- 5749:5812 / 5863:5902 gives 0.93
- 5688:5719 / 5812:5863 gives 1.07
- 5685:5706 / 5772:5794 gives 1.06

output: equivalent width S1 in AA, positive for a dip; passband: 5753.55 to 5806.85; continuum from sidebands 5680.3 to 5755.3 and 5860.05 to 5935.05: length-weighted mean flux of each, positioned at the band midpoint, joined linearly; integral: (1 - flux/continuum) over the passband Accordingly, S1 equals -2.65 AA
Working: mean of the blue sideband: 2.72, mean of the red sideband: 2.59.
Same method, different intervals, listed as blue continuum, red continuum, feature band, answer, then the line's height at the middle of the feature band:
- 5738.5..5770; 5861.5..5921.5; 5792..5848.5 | -1.4 AA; 2.71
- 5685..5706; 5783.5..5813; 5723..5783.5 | -1.0 AA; 2.75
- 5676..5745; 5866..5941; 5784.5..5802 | -1.1 AA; 2.65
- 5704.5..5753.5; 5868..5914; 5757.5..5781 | -1.4 AA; 2.68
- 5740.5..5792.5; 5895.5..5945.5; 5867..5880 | 0.4 AA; 2.71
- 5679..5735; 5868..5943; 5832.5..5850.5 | -0.6 AA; 2.63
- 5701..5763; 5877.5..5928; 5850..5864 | 0.3 AA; 2.62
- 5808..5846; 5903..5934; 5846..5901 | 4.0 AA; 2.74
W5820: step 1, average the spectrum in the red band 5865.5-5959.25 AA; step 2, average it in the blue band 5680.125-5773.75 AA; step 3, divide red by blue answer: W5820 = 0.9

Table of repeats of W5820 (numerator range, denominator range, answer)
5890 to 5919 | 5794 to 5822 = 0.95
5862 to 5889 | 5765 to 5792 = 0.90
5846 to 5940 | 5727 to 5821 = 0.93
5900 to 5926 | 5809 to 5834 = 0.96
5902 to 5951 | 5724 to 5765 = 0.95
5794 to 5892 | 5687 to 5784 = 0.97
